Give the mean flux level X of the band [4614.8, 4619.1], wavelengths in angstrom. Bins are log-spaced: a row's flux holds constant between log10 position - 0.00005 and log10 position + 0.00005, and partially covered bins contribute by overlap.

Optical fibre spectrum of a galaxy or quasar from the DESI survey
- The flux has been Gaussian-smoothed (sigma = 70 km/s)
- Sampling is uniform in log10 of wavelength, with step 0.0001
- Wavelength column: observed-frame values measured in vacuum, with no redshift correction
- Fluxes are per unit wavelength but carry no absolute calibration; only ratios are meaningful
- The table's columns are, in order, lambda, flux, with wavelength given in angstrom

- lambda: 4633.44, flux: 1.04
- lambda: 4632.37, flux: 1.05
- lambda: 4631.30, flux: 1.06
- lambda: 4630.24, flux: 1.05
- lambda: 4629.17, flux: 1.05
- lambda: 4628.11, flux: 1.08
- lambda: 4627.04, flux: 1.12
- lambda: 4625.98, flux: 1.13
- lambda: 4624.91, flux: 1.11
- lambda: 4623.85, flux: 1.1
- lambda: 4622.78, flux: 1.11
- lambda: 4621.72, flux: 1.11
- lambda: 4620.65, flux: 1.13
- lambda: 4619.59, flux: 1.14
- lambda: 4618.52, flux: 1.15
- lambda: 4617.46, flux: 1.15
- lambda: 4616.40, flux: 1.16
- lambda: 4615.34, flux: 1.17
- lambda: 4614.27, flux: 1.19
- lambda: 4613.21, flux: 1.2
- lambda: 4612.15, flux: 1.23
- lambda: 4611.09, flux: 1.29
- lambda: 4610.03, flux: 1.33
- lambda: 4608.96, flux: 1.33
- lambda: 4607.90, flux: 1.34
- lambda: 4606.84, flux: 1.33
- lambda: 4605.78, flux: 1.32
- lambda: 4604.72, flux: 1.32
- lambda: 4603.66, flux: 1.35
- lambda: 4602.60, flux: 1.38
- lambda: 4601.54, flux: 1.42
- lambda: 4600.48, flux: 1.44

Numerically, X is 1.16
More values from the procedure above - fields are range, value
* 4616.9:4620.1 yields 1.15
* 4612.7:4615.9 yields 1.19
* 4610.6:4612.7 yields 1.26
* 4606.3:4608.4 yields 1.34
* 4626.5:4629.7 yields 1.09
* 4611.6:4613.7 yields 1.22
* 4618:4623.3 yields 1.13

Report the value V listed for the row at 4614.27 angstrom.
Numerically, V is 1.19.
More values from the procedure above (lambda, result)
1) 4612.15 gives 1.23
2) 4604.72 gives 1.32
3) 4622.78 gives 1.11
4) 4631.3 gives 1.06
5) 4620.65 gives 1.13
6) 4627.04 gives 1.12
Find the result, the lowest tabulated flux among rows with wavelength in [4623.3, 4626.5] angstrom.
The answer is 1.1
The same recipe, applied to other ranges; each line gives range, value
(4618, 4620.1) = 1.14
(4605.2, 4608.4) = 1.32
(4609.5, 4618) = 1.15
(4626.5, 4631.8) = 1.05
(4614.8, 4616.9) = 1.16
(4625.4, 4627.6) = 1.12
